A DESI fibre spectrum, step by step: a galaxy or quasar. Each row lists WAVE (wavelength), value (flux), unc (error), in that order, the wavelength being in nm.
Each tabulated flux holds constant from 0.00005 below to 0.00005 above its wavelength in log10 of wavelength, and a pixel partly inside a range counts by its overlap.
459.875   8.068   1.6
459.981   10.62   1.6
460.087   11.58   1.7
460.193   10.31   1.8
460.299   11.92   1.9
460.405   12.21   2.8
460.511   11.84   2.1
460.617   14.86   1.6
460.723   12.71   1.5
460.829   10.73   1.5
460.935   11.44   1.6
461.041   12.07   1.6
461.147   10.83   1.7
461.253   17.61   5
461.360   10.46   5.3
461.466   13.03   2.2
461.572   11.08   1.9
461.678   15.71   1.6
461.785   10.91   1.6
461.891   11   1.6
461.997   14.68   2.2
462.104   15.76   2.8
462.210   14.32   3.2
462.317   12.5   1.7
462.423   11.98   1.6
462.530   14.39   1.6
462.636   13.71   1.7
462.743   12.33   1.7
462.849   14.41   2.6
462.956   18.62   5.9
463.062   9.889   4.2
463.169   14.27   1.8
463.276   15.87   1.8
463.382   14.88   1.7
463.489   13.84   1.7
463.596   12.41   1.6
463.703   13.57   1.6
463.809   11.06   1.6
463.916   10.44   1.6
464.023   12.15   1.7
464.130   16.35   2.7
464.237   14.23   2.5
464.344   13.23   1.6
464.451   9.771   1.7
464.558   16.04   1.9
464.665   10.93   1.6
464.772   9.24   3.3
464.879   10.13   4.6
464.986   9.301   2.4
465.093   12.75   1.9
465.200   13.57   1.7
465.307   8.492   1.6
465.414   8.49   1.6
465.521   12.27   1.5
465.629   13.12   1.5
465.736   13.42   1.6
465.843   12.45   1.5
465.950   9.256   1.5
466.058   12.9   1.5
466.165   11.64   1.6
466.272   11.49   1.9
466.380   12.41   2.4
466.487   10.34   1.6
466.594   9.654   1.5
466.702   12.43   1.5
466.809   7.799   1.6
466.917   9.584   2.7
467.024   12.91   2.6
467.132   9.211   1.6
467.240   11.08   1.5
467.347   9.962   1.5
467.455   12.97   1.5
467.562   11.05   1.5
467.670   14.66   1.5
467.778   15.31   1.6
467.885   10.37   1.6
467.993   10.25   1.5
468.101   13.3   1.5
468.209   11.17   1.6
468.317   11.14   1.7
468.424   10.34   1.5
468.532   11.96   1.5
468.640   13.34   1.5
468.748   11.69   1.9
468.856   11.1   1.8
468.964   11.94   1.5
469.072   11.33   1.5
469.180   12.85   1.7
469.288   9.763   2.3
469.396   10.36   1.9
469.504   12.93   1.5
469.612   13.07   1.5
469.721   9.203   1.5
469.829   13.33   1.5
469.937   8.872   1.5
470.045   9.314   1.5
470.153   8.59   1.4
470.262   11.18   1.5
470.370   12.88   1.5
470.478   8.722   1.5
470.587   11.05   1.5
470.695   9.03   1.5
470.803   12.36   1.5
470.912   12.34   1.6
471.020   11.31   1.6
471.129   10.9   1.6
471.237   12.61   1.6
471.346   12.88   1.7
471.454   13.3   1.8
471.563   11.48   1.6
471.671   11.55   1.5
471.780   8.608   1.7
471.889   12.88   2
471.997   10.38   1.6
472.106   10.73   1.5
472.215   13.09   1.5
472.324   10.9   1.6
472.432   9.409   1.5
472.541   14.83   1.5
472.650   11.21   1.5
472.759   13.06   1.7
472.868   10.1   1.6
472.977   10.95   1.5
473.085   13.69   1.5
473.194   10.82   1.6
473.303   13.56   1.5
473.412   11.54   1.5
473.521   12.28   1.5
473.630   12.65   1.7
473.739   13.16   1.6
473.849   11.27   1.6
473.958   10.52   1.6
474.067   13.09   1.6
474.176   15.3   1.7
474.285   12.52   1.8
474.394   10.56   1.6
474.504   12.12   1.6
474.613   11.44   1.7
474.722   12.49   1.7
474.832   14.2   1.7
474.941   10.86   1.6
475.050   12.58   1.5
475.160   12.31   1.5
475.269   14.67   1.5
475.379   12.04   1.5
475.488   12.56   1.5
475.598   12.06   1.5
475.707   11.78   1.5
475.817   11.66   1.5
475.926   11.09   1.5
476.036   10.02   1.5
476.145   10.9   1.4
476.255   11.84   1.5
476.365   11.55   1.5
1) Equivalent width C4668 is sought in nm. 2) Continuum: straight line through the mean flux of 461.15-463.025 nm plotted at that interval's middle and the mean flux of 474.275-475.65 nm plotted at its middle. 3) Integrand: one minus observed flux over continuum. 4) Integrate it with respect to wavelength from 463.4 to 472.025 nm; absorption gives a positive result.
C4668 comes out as 0.989 nm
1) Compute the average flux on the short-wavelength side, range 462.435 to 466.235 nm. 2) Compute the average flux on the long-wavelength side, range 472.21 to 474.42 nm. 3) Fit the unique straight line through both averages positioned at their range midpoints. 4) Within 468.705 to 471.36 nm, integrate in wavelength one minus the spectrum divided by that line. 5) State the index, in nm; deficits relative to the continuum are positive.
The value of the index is 0.242 nm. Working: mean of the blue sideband 12.5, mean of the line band 11.2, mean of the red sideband 12.1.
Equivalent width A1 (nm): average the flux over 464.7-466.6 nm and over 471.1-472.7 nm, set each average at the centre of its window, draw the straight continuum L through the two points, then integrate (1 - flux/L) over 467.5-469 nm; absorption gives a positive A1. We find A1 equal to -0.08 nm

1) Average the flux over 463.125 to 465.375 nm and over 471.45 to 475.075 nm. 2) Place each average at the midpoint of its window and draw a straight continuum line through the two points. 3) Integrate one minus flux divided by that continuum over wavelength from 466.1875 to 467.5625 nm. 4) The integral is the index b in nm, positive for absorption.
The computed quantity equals 0.164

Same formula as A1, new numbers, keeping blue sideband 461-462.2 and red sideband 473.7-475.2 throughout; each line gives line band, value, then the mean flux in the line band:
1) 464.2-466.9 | 0.308 nm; 11.4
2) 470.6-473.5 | 0.180 nm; 11.7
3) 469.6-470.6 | 0.164 nm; 10.5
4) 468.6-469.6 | 0.070 nm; 11.7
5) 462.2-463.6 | -0.092 nm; 13.8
